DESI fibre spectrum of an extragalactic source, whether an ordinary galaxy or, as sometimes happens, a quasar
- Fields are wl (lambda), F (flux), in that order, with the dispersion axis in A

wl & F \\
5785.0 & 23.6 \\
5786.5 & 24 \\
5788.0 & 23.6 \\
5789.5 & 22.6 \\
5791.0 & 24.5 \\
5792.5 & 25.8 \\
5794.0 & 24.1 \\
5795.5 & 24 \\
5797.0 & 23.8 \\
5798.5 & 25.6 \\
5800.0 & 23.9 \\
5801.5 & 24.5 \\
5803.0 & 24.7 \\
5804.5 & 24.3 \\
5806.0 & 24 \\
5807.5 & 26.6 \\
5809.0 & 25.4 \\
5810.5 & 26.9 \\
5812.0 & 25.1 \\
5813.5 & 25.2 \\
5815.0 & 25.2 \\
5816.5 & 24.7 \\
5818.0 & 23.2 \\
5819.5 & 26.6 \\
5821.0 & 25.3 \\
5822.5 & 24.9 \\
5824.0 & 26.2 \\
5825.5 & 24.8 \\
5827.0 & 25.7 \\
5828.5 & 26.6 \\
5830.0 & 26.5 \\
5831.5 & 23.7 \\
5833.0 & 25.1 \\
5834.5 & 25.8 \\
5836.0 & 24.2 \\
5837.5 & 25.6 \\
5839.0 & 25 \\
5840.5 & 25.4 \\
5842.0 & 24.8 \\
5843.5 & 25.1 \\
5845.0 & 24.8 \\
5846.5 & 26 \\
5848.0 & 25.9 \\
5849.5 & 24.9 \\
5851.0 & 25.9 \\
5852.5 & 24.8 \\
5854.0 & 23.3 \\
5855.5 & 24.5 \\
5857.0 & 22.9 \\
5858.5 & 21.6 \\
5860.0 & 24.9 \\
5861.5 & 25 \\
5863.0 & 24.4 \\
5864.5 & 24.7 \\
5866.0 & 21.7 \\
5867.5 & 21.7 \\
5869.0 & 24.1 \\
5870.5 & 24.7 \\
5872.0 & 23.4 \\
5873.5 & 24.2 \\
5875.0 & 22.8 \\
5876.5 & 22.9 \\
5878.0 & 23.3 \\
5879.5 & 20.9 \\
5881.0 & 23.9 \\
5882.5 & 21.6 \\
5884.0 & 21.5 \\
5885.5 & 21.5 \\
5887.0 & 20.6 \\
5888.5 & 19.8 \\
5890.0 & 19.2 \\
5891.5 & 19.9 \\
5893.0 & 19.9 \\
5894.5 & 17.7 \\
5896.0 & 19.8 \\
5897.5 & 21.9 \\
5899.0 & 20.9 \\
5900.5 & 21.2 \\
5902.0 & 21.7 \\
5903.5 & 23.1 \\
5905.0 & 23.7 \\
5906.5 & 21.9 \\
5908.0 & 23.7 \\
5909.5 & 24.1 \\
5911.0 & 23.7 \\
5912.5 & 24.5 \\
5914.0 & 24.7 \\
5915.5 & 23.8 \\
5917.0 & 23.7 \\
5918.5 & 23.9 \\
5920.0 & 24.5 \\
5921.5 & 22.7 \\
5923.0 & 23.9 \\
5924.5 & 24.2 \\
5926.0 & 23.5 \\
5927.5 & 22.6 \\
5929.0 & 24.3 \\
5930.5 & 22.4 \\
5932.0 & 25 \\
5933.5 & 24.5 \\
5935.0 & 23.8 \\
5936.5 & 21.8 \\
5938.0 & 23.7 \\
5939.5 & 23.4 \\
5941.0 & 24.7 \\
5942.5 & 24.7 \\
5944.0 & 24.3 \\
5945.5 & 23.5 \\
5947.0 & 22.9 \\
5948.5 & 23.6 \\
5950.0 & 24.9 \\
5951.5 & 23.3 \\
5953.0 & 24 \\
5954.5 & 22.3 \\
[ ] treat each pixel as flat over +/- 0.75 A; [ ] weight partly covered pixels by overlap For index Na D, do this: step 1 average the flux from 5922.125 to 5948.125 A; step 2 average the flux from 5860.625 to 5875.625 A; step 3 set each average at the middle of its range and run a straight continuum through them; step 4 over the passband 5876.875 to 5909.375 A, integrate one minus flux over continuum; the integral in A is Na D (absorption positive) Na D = 3.2 A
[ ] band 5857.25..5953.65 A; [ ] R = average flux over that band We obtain 22.9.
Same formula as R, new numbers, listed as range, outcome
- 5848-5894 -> 22.8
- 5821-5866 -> 24.9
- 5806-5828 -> 25.4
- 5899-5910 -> 22.6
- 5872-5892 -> 21.8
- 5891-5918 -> 22.3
